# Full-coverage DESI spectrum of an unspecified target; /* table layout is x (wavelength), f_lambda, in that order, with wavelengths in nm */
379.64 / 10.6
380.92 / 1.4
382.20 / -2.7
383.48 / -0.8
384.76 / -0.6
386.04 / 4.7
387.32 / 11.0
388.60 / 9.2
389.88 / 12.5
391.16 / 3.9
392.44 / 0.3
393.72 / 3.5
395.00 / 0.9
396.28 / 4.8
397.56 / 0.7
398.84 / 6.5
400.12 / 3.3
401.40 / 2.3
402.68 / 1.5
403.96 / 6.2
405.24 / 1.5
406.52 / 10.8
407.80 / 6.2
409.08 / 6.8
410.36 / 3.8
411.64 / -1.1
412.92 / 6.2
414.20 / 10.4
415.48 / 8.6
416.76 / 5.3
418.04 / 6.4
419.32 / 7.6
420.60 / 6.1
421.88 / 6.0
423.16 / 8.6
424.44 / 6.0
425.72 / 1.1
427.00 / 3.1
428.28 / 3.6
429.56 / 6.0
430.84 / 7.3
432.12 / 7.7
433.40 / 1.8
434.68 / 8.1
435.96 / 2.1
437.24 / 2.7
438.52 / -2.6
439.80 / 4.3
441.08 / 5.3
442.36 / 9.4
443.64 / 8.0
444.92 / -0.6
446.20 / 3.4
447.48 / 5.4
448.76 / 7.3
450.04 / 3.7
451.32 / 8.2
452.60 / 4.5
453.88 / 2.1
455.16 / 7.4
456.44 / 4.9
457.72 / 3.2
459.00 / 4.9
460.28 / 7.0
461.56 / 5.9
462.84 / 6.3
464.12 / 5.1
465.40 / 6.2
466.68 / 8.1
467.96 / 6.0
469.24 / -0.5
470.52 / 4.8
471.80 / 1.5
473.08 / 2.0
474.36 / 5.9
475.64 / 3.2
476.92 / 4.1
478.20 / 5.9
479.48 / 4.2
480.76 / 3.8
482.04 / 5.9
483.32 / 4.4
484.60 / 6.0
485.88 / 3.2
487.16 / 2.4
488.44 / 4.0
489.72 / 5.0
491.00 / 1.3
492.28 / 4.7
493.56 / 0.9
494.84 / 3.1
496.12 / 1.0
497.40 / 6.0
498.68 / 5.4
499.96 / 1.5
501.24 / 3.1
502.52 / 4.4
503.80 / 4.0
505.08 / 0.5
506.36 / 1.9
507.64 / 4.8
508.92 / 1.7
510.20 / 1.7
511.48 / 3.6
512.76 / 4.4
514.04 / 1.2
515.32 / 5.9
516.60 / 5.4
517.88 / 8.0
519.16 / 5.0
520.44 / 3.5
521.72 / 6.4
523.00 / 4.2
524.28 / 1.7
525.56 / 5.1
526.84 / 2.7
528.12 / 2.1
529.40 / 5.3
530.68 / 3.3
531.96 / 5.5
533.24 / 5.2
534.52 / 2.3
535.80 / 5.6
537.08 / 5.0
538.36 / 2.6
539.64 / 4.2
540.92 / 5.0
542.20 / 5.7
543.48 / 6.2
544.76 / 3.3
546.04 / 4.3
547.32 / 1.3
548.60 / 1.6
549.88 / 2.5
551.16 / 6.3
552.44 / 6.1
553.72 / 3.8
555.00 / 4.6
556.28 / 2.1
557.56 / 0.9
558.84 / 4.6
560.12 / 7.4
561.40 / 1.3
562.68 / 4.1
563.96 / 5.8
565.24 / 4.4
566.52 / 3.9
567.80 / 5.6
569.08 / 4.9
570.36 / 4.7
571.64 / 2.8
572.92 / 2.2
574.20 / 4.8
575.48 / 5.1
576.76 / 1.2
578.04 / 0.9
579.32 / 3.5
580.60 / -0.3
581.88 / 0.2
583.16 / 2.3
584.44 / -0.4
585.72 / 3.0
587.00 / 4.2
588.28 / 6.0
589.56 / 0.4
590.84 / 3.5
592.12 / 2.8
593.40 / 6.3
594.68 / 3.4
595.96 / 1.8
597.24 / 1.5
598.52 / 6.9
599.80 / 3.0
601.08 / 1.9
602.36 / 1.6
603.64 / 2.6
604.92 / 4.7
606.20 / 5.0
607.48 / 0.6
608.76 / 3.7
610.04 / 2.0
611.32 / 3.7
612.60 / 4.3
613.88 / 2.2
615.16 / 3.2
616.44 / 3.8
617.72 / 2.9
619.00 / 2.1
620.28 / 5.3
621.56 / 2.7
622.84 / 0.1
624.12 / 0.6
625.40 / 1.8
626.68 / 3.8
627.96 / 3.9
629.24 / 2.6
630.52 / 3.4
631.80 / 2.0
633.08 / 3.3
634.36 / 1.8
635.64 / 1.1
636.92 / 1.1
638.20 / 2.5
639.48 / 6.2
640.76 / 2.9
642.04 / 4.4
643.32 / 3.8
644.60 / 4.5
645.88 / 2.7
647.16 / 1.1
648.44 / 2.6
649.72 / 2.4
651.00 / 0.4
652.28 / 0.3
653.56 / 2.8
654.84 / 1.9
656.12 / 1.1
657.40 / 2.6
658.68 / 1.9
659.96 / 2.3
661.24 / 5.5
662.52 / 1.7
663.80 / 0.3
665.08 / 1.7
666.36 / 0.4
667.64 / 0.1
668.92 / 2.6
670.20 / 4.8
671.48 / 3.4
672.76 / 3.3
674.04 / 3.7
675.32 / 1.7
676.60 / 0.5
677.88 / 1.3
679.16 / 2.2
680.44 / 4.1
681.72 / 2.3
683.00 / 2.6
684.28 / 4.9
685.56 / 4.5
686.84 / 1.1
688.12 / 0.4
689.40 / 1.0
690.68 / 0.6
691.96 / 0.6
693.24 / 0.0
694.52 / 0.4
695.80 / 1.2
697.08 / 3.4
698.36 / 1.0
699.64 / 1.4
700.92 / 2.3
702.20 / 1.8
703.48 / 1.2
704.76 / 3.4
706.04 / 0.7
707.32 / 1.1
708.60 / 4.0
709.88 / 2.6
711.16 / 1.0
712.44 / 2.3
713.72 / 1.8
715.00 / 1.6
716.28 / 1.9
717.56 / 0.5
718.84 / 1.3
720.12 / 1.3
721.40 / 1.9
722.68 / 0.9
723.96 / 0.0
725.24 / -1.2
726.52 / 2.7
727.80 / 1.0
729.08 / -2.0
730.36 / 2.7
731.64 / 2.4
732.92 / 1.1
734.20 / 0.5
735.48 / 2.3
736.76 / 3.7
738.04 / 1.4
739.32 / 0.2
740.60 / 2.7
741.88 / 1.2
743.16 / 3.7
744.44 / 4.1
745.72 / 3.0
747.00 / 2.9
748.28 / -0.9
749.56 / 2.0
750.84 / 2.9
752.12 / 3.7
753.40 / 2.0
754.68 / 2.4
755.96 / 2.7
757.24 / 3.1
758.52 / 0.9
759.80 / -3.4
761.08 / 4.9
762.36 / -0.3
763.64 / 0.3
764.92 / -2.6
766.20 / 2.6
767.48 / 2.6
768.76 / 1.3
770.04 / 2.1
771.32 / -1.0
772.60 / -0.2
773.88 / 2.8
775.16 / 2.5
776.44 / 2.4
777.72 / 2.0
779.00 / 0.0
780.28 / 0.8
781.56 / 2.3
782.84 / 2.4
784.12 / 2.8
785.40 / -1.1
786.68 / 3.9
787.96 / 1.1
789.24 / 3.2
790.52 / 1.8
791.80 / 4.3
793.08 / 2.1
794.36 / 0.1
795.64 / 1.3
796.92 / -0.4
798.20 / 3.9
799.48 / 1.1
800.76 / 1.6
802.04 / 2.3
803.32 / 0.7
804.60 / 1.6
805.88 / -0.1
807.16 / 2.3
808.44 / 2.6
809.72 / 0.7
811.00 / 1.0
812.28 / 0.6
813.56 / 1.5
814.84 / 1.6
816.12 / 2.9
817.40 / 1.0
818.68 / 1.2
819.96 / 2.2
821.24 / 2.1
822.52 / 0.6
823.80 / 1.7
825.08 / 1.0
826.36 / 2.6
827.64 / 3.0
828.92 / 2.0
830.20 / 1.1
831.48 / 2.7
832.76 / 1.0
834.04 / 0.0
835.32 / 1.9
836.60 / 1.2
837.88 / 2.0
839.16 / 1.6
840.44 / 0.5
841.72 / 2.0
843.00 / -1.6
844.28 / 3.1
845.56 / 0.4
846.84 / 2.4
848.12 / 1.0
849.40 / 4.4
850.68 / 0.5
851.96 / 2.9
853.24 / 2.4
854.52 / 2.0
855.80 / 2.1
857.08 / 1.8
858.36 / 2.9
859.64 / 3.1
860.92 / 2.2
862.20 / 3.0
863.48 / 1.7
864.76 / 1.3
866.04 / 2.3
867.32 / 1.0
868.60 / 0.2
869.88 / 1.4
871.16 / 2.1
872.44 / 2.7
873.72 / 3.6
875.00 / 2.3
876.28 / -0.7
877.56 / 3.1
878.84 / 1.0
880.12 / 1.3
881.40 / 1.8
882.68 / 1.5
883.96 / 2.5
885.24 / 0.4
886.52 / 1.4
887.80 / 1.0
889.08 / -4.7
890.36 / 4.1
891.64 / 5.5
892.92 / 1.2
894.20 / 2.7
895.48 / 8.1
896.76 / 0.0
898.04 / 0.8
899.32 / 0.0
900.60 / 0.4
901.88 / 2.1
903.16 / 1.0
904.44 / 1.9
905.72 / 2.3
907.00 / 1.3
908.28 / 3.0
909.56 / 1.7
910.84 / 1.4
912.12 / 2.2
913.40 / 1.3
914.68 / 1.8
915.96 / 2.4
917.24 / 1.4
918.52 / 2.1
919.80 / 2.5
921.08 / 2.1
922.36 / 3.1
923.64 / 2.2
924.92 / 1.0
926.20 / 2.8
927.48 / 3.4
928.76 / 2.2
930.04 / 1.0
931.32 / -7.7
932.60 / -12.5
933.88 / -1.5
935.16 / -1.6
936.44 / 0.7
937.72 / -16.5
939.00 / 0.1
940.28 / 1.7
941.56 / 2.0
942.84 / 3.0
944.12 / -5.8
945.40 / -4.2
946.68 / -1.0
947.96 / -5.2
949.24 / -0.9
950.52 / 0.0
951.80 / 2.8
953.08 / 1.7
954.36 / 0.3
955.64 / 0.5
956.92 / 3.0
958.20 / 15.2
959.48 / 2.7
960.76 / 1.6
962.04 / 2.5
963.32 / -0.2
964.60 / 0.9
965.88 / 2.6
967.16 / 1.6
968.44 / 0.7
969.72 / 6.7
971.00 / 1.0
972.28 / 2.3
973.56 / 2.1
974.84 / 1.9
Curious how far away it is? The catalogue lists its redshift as 1.57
